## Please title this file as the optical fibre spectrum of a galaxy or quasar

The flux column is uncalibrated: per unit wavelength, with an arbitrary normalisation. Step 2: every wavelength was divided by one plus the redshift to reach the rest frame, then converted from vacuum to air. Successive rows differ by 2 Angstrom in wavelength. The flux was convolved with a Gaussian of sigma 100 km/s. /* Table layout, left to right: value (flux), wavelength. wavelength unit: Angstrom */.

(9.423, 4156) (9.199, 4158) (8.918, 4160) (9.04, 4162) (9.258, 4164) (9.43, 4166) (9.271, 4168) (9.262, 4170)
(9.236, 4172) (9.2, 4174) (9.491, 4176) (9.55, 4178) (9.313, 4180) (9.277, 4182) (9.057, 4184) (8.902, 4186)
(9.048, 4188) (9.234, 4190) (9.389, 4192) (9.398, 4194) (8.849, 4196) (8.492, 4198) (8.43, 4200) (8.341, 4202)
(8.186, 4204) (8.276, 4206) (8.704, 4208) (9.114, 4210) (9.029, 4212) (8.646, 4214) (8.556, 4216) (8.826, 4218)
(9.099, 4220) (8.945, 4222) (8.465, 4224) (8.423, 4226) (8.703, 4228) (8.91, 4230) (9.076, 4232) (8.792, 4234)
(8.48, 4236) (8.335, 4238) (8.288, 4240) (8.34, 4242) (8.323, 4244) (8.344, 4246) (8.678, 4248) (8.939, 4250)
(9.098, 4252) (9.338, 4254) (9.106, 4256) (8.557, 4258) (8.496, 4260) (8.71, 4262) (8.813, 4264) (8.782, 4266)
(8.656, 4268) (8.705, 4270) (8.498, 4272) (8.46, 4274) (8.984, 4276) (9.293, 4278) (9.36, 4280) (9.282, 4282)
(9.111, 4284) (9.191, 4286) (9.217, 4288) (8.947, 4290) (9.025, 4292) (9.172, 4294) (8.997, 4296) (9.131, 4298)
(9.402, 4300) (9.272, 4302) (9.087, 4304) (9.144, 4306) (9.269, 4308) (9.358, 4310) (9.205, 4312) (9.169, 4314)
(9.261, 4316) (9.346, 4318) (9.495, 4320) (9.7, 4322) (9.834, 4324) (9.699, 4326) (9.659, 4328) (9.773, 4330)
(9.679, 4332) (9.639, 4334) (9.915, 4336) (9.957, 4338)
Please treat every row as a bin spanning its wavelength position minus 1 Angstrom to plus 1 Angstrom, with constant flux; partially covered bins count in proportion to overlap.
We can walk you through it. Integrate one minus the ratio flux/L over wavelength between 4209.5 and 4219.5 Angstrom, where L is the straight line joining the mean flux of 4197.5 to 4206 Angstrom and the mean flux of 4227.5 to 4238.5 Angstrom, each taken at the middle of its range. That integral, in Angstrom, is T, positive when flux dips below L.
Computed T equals -0.4 Angstrom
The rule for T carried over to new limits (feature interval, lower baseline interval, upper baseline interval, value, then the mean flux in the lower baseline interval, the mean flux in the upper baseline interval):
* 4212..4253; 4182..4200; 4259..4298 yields 1.42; 9.02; 8.94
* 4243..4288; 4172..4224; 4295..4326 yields 1.51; 8.93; 9.32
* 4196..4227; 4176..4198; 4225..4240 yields 0.87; 9.18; 8.65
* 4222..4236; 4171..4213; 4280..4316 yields 0.50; 8.98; 9.18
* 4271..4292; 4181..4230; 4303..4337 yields 0.51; 8.81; 9.48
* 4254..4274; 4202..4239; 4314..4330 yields 0.75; 8.69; 9.56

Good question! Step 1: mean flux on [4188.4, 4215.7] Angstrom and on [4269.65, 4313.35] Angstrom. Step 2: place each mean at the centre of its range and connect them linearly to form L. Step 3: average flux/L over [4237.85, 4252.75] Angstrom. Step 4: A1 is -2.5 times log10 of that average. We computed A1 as 0.05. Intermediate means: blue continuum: 8.78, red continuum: 9.1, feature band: 8.55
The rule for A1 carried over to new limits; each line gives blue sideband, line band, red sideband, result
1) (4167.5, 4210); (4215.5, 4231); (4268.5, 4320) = 0.04 mag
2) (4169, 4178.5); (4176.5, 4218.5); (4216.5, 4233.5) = 0.02 mag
